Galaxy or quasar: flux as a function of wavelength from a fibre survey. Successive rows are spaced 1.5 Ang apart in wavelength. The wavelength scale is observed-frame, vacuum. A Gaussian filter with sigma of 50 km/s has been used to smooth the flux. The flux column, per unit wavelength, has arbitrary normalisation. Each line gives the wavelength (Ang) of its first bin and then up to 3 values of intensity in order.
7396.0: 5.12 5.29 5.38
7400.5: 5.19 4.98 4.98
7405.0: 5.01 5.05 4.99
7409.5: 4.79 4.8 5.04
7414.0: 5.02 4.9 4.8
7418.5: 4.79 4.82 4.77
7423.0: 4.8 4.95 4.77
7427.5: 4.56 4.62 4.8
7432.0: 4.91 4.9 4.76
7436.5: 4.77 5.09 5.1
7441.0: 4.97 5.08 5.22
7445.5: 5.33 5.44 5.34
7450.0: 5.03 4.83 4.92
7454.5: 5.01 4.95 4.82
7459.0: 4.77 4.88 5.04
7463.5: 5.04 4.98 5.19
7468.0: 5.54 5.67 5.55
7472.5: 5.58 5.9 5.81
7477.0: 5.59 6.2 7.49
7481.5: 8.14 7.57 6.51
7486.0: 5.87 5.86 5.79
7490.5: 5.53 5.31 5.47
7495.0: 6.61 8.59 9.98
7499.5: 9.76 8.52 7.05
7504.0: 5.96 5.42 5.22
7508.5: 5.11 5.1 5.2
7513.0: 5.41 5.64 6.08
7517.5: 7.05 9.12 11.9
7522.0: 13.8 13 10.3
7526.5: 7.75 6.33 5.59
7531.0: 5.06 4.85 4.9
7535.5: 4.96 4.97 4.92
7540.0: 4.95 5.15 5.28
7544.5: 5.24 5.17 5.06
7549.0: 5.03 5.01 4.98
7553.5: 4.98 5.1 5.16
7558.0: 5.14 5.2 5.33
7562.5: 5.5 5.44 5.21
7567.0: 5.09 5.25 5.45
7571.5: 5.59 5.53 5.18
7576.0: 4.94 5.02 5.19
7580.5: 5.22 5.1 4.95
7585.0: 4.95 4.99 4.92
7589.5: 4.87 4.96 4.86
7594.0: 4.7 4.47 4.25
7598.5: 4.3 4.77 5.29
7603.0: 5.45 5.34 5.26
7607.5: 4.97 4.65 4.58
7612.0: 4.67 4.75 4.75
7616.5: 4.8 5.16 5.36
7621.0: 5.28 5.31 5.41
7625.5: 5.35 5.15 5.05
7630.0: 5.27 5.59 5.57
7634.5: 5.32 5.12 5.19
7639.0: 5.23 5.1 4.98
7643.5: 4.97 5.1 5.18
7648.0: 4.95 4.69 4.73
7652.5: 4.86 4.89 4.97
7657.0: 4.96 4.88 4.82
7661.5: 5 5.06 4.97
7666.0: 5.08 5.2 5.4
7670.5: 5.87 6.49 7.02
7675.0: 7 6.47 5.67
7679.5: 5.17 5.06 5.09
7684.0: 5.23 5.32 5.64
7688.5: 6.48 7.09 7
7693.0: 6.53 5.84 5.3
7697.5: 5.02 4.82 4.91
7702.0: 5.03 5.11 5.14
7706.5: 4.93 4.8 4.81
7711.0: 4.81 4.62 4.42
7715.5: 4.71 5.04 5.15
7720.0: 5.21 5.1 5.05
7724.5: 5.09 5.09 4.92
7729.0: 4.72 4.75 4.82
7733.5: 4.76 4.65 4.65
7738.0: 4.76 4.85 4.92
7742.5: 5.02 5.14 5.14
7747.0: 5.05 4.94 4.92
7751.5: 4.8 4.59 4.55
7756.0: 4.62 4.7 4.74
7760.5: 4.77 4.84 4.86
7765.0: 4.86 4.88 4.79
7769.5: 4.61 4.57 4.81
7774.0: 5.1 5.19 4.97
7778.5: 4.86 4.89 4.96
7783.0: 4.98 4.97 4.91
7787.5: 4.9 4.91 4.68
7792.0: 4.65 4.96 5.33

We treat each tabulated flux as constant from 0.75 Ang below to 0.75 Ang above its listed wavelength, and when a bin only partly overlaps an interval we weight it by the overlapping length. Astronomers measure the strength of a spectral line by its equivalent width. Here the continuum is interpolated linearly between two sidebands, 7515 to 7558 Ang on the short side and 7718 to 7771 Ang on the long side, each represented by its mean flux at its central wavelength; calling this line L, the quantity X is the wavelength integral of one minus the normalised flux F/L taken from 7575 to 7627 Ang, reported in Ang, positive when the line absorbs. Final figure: 8.6 Ang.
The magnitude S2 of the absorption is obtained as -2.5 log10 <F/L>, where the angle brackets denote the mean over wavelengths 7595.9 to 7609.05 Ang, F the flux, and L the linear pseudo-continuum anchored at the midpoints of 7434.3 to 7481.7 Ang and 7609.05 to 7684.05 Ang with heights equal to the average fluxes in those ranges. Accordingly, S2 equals 0.07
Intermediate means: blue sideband 5.34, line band 4.92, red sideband 5.23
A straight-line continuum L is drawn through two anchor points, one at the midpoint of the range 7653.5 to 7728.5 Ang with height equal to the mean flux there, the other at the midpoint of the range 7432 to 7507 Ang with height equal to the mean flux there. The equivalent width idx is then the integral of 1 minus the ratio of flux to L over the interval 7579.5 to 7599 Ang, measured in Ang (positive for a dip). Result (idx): 2.6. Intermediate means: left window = 5.84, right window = 5.35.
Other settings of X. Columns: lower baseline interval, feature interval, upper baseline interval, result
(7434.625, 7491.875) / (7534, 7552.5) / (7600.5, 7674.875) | 1.04 Ang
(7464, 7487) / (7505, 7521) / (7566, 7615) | -1.93 Ang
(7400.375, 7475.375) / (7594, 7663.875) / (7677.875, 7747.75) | 1.38 Ang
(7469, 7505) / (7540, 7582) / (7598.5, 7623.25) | 3.52 Ang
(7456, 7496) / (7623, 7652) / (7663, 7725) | 1.95 Ang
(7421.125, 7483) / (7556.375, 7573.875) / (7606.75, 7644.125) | -0.56 Ang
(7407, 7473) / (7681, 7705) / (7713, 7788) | -3.43 Ang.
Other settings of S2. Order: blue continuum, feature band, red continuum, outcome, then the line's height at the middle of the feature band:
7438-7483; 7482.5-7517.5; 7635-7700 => -0.178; 5.45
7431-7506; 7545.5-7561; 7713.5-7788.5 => 0.092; 5.54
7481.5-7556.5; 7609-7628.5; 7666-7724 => 0.173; 5.9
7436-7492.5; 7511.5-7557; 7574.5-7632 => -0.213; 5.26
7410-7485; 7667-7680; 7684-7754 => -0.179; 5.14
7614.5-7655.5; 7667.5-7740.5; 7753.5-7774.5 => -0.082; 4.93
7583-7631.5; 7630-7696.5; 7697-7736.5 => -0.109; 4.93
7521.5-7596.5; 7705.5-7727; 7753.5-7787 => 0.023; 5.03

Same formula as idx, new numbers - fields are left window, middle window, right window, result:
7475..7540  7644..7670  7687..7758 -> 2.89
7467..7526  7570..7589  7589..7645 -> 1.72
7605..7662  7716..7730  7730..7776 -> -0.42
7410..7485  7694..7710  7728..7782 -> -0.48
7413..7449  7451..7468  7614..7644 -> -0.01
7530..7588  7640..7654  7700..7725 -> 0.21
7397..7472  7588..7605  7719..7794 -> 0.34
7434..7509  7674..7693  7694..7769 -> -3.38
